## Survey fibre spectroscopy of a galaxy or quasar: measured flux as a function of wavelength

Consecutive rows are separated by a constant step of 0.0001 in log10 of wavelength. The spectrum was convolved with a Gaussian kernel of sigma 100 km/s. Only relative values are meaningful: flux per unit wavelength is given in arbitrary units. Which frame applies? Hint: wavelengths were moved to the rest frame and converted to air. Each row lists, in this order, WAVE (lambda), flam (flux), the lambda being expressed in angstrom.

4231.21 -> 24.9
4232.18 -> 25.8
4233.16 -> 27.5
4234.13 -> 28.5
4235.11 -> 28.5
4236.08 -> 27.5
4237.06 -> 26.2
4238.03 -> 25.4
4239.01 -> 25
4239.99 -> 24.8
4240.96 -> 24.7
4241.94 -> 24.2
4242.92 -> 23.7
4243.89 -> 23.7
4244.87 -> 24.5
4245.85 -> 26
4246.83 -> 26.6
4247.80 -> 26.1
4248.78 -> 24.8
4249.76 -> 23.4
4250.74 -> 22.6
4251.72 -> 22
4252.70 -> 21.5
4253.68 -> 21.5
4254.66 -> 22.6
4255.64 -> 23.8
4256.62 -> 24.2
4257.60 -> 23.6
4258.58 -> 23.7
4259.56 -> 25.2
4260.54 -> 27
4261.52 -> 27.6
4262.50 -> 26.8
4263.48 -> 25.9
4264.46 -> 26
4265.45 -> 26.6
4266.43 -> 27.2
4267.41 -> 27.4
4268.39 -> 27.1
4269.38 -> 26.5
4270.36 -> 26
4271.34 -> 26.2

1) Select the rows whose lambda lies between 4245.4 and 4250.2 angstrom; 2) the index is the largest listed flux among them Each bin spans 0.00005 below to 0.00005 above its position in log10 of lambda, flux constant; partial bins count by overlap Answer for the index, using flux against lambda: 26.6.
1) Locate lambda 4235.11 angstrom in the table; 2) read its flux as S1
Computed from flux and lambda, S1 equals 28.5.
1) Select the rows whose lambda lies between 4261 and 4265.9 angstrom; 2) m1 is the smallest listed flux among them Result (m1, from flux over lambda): 25.9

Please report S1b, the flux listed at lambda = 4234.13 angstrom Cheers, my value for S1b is 28.5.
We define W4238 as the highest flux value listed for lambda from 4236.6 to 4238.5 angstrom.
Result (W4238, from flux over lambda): 26.2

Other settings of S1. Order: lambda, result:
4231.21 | 24.9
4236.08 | 27.5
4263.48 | 25.9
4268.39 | 27.1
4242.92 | 23.7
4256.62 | 24.2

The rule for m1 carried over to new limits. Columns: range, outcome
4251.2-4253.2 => 21.5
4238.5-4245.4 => 23.7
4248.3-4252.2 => 22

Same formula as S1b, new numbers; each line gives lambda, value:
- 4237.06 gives 26.2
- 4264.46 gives 26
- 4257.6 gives 23.6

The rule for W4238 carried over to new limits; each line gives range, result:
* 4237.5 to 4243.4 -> 25.4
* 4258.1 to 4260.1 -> 25.2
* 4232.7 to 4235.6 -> 28.5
